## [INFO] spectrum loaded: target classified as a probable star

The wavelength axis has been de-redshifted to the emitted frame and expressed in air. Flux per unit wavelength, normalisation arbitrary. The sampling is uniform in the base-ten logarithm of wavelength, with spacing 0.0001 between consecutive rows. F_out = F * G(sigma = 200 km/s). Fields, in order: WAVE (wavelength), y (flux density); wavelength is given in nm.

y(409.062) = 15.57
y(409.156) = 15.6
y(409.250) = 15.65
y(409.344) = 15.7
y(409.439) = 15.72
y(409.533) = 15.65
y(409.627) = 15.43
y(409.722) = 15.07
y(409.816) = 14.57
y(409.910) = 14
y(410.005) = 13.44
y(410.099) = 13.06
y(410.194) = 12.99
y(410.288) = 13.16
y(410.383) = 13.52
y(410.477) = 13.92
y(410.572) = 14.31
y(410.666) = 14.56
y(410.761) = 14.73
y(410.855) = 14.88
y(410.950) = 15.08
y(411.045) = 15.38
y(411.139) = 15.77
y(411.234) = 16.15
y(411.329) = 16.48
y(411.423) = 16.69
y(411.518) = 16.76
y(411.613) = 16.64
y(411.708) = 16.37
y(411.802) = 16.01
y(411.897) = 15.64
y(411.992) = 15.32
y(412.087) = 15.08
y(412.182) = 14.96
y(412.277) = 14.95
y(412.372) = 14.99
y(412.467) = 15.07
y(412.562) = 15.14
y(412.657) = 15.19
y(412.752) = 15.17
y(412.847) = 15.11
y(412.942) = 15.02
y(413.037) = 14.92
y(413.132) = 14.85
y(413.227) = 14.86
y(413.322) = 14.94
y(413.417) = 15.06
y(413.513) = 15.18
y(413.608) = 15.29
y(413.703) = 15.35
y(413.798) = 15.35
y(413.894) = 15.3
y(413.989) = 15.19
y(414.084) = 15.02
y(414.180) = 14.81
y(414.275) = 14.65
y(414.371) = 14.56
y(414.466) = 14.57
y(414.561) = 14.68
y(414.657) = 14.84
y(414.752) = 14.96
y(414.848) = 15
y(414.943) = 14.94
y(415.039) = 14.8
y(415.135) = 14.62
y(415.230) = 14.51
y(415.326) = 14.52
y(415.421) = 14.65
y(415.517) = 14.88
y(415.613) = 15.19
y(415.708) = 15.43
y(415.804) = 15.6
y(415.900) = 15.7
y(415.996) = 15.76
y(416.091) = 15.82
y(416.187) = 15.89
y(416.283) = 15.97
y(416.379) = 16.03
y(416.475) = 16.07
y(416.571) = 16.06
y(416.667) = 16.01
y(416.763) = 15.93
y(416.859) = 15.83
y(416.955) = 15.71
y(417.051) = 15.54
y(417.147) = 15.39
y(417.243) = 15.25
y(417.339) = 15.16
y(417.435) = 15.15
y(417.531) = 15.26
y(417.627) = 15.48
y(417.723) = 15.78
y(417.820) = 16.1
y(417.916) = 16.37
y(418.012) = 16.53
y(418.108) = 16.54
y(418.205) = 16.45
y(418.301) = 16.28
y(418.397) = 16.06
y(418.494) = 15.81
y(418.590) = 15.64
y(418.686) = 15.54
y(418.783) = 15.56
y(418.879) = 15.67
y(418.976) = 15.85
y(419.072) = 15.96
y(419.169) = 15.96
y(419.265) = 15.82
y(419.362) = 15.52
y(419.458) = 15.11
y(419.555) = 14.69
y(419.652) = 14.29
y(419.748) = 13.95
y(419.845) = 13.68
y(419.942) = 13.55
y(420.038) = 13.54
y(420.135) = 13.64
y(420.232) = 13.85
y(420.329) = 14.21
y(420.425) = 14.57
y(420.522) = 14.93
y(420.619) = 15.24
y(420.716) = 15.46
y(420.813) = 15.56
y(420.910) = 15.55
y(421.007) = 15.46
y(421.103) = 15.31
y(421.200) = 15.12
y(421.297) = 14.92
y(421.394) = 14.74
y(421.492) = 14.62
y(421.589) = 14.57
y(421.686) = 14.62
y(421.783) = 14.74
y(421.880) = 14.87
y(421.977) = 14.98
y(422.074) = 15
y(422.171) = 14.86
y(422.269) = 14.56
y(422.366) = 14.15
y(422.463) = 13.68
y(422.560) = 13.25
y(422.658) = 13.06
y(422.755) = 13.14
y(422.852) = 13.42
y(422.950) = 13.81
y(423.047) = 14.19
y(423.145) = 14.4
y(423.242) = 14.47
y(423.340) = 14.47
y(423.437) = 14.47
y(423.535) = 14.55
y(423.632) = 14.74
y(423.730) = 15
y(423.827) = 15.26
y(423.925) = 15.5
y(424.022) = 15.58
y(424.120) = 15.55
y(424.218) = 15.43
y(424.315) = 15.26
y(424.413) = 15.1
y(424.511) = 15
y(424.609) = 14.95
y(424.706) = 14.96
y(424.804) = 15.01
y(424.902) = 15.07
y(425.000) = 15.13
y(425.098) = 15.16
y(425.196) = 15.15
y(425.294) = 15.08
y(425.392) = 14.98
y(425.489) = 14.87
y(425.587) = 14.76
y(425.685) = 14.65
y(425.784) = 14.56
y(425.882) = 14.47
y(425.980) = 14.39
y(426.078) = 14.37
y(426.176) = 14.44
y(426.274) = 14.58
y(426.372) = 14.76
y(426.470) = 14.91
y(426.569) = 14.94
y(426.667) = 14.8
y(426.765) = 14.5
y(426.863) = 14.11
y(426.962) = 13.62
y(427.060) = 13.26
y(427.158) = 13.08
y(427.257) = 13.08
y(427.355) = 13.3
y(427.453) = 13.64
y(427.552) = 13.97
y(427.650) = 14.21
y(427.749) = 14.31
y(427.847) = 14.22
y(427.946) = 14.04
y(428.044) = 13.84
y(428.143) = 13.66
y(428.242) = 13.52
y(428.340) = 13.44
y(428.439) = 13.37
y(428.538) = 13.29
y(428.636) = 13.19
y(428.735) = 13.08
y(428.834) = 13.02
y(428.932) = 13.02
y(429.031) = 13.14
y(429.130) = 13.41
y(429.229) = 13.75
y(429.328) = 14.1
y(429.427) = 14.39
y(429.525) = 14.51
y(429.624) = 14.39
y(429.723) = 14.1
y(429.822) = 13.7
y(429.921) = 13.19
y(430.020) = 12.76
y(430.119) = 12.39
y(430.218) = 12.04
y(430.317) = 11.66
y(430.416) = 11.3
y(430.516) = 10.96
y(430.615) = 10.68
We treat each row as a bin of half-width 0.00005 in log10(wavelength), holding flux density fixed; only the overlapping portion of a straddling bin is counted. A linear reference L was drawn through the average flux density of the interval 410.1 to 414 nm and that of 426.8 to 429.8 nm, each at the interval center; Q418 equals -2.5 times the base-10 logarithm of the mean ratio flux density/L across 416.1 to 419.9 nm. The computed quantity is -0.07 mag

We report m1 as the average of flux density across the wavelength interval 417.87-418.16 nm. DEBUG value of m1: 16.5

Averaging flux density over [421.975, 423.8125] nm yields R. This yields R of 14.2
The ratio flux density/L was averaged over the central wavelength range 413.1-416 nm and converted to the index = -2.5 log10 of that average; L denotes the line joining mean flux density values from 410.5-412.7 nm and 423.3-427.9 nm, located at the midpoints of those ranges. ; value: 0.02 mag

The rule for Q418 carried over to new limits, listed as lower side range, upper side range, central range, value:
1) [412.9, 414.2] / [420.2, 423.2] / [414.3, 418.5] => -0.042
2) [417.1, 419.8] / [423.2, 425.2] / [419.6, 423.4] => 0.065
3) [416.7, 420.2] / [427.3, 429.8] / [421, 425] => -0.003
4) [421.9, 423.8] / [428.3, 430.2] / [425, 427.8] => -0.043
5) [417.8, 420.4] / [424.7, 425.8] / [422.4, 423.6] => 0.085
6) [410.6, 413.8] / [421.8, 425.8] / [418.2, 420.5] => -0.005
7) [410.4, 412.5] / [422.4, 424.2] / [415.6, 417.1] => -0.057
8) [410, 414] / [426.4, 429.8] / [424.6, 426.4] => -0.060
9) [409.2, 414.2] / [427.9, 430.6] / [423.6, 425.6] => -0.108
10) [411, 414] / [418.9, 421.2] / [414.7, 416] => 0.016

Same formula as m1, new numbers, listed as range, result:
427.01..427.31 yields 13.2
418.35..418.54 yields 15.9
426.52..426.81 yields 14.8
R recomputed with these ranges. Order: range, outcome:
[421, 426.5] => 14.7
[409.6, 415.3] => 15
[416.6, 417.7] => 15.5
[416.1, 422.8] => 15.2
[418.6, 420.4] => 14.8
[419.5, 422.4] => 14.6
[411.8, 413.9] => 15.1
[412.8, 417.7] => 15.2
